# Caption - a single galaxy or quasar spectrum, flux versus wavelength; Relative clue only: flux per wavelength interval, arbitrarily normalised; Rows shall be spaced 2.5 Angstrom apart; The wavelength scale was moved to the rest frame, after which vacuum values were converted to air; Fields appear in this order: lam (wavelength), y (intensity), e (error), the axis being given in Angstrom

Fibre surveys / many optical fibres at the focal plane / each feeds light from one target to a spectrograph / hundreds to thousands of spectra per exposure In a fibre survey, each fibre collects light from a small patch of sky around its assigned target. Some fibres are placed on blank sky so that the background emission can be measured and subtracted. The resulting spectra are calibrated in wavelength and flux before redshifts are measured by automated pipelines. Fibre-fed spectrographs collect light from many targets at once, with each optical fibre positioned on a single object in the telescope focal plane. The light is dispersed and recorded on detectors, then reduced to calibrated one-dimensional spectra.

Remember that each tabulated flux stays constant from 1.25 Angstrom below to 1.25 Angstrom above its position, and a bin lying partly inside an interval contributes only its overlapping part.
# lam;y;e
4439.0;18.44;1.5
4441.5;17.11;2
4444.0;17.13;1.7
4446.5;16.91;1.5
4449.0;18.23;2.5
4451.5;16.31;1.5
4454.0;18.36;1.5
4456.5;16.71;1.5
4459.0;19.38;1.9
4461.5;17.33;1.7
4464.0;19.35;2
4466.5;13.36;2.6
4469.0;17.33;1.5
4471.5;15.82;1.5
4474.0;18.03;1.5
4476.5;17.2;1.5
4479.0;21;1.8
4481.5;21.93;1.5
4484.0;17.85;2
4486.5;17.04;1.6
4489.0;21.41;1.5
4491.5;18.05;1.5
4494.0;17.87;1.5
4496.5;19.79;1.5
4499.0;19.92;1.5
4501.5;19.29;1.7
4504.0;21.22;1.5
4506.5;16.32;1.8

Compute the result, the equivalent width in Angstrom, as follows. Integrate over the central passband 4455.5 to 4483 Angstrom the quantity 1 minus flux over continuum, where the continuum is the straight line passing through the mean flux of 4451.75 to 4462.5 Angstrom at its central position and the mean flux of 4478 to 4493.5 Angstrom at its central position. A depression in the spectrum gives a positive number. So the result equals 0.82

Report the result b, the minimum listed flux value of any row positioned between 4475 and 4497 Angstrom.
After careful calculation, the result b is 17.04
